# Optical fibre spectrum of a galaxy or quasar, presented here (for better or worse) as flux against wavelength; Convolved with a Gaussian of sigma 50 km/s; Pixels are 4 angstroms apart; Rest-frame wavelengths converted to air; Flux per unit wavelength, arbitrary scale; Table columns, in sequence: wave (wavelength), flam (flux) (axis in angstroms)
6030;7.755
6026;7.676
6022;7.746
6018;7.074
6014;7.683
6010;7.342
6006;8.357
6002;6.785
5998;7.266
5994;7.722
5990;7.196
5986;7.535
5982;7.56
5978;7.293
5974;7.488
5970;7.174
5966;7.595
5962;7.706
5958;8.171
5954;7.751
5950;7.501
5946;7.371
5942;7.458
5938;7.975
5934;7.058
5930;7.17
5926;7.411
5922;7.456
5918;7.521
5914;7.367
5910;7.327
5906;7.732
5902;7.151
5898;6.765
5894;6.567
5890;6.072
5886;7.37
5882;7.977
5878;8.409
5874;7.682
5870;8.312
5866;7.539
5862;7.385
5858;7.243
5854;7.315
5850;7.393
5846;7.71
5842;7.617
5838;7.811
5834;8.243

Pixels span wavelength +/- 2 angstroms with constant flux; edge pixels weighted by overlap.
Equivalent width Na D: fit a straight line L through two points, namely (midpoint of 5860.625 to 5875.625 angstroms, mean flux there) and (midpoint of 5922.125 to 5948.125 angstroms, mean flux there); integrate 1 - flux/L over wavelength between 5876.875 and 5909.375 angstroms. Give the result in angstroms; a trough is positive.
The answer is 1.7 angstroms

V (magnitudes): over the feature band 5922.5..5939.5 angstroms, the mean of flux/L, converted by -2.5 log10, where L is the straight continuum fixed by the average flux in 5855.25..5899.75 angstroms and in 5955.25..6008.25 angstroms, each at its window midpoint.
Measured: 0.01 mag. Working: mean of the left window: 7.4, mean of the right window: 7.53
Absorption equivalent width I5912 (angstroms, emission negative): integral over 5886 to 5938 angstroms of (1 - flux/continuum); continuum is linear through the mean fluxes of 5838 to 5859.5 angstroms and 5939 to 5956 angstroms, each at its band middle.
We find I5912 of 2.4 angstroms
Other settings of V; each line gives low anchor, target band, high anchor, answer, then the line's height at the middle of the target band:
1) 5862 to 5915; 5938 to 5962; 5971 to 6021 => -0.04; 7.43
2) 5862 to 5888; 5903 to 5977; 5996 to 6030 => 0.03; 7.68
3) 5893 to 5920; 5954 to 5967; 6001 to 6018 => -0.06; 7.39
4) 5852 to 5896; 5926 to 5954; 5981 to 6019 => 0.00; 7.45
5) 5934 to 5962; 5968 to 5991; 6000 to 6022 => 0.03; 7.57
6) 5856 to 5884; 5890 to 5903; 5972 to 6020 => 0.16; 7.72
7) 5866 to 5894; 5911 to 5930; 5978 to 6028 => 0.02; 7.53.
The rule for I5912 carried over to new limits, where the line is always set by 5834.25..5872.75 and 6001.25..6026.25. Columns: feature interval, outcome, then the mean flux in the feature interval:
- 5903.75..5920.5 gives 0.25 angstroms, 7.48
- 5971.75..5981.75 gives 0.20 angstroms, 7.41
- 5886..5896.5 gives 1.47 angstroms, 6.54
